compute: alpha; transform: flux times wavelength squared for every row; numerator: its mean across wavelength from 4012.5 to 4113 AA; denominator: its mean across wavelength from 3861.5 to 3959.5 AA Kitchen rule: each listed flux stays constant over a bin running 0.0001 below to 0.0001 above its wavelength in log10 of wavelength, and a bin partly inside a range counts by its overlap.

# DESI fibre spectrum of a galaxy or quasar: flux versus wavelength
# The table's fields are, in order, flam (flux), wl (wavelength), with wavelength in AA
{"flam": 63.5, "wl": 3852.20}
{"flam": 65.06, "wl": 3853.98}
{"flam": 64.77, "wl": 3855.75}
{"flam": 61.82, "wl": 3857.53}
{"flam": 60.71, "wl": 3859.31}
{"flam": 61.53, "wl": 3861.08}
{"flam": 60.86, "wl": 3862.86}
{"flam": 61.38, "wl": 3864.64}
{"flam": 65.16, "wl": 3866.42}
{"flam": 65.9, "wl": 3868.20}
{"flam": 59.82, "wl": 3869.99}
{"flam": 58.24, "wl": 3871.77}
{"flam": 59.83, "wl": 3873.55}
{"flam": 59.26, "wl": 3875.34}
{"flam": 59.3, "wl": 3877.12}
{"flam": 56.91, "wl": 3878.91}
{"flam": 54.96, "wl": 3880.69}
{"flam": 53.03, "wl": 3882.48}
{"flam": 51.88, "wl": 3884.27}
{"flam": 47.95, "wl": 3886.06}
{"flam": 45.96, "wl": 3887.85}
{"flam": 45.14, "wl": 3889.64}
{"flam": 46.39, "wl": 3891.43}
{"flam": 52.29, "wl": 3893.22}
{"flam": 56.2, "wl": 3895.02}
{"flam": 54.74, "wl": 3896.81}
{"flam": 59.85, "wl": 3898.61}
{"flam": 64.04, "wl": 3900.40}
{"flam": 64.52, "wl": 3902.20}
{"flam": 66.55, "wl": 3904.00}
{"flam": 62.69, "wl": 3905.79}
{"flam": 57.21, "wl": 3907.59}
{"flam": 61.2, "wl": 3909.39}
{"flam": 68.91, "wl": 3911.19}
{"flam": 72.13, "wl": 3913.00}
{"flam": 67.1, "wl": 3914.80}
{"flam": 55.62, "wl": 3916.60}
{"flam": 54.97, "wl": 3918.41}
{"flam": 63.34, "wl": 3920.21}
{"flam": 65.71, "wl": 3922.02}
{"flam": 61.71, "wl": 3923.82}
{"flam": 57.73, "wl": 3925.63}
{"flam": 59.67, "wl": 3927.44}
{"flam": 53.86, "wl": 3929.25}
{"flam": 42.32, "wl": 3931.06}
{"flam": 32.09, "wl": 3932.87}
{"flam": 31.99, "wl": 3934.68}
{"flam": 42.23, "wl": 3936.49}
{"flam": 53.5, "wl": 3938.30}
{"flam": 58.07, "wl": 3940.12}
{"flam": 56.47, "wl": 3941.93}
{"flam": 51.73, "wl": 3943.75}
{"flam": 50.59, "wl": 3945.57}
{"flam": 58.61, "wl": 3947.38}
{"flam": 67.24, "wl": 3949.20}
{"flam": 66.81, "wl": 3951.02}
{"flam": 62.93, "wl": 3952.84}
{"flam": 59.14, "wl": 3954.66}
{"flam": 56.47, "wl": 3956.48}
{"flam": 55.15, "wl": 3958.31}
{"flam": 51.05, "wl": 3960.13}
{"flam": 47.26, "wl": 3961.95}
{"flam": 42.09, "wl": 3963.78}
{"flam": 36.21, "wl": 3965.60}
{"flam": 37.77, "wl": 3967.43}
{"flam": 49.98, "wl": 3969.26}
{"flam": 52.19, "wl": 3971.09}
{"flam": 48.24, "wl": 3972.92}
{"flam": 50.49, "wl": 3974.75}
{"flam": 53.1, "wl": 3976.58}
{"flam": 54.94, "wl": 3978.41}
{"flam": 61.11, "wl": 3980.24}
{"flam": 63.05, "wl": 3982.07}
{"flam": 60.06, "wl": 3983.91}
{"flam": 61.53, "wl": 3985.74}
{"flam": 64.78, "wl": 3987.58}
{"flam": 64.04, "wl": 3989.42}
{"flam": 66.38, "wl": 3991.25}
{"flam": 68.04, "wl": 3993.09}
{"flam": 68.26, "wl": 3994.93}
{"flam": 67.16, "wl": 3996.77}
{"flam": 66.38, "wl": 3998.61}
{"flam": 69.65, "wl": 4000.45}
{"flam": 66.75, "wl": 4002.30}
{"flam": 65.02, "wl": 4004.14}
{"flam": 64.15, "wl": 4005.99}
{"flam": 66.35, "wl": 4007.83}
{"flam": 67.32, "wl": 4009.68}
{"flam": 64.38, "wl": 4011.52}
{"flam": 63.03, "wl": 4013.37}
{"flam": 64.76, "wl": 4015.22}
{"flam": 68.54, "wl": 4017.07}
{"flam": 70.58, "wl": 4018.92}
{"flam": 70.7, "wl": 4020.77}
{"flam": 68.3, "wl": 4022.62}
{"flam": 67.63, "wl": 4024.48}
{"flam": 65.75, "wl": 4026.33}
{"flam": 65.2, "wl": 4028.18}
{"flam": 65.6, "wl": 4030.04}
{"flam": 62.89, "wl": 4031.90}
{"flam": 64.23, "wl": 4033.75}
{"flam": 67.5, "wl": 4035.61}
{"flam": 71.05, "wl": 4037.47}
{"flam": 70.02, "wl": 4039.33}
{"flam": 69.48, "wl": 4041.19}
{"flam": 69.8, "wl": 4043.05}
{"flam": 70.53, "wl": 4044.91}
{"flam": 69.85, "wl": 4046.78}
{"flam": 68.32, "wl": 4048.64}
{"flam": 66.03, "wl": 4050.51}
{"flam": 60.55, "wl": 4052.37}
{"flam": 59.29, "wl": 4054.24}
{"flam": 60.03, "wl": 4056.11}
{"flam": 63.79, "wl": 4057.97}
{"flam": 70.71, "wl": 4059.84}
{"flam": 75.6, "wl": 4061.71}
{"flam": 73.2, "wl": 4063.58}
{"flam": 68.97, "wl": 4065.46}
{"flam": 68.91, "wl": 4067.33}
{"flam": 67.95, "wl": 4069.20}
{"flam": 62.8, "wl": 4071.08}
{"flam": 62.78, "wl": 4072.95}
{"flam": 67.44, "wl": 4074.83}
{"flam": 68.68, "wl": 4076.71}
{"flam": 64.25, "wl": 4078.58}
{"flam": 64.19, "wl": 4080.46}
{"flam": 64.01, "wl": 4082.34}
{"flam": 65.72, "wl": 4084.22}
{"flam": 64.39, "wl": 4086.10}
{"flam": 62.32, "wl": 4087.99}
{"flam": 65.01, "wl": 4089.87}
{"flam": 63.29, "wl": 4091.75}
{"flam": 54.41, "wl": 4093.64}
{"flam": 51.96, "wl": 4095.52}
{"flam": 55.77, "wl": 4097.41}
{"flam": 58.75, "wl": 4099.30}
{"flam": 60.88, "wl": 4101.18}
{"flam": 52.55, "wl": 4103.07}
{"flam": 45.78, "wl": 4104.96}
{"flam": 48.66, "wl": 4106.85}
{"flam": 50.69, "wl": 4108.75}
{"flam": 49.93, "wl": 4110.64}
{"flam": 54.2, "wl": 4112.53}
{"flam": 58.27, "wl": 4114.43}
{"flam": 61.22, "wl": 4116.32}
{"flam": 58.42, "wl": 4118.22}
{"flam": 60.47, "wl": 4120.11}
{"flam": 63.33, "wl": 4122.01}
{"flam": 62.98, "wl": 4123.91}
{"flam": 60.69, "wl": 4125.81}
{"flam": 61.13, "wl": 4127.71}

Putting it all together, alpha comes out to 1.2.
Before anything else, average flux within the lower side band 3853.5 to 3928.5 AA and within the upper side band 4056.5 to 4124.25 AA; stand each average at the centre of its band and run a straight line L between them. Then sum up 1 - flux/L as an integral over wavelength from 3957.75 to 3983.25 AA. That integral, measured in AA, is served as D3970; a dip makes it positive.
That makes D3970 4.2 AA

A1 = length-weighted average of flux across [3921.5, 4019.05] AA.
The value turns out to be 57.5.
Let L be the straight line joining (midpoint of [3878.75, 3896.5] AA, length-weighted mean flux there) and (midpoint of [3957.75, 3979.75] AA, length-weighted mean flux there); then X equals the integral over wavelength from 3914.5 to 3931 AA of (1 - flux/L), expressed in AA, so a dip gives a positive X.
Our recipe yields -3.0 AA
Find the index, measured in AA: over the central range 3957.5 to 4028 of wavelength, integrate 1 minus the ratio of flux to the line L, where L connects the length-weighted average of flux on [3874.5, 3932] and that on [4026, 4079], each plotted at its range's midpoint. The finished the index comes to 3.3 AA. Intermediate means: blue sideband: 57.6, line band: 60.4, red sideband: 67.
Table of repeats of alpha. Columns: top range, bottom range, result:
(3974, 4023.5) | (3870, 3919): 1.18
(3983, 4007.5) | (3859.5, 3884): 1.17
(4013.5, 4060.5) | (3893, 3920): 1.16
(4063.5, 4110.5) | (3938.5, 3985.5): 1.20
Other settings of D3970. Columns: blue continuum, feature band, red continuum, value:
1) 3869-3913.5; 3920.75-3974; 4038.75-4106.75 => 6.6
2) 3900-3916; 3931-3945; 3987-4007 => 4.1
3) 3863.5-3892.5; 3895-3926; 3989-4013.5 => -1.9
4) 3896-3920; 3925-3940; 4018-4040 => 3.9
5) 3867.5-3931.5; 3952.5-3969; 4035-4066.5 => 3.4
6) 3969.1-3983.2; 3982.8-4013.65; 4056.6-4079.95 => -4.2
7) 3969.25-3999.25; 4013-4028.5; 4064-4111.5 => -1.8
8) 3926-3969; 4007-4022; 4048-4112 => -2.8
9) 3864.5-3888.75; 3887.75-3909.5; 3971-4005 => 0.4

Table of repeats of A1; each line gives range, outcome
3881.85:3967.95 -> 54.9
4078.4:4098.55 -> 61.2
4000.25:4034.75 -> 66.3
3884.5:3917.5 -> 58.1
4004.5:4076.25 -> 66.9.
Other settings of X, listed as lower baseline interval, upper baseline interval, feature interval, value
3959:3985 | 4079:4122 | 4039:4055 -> -3.5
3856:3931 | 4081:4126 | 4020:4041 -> -3.2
